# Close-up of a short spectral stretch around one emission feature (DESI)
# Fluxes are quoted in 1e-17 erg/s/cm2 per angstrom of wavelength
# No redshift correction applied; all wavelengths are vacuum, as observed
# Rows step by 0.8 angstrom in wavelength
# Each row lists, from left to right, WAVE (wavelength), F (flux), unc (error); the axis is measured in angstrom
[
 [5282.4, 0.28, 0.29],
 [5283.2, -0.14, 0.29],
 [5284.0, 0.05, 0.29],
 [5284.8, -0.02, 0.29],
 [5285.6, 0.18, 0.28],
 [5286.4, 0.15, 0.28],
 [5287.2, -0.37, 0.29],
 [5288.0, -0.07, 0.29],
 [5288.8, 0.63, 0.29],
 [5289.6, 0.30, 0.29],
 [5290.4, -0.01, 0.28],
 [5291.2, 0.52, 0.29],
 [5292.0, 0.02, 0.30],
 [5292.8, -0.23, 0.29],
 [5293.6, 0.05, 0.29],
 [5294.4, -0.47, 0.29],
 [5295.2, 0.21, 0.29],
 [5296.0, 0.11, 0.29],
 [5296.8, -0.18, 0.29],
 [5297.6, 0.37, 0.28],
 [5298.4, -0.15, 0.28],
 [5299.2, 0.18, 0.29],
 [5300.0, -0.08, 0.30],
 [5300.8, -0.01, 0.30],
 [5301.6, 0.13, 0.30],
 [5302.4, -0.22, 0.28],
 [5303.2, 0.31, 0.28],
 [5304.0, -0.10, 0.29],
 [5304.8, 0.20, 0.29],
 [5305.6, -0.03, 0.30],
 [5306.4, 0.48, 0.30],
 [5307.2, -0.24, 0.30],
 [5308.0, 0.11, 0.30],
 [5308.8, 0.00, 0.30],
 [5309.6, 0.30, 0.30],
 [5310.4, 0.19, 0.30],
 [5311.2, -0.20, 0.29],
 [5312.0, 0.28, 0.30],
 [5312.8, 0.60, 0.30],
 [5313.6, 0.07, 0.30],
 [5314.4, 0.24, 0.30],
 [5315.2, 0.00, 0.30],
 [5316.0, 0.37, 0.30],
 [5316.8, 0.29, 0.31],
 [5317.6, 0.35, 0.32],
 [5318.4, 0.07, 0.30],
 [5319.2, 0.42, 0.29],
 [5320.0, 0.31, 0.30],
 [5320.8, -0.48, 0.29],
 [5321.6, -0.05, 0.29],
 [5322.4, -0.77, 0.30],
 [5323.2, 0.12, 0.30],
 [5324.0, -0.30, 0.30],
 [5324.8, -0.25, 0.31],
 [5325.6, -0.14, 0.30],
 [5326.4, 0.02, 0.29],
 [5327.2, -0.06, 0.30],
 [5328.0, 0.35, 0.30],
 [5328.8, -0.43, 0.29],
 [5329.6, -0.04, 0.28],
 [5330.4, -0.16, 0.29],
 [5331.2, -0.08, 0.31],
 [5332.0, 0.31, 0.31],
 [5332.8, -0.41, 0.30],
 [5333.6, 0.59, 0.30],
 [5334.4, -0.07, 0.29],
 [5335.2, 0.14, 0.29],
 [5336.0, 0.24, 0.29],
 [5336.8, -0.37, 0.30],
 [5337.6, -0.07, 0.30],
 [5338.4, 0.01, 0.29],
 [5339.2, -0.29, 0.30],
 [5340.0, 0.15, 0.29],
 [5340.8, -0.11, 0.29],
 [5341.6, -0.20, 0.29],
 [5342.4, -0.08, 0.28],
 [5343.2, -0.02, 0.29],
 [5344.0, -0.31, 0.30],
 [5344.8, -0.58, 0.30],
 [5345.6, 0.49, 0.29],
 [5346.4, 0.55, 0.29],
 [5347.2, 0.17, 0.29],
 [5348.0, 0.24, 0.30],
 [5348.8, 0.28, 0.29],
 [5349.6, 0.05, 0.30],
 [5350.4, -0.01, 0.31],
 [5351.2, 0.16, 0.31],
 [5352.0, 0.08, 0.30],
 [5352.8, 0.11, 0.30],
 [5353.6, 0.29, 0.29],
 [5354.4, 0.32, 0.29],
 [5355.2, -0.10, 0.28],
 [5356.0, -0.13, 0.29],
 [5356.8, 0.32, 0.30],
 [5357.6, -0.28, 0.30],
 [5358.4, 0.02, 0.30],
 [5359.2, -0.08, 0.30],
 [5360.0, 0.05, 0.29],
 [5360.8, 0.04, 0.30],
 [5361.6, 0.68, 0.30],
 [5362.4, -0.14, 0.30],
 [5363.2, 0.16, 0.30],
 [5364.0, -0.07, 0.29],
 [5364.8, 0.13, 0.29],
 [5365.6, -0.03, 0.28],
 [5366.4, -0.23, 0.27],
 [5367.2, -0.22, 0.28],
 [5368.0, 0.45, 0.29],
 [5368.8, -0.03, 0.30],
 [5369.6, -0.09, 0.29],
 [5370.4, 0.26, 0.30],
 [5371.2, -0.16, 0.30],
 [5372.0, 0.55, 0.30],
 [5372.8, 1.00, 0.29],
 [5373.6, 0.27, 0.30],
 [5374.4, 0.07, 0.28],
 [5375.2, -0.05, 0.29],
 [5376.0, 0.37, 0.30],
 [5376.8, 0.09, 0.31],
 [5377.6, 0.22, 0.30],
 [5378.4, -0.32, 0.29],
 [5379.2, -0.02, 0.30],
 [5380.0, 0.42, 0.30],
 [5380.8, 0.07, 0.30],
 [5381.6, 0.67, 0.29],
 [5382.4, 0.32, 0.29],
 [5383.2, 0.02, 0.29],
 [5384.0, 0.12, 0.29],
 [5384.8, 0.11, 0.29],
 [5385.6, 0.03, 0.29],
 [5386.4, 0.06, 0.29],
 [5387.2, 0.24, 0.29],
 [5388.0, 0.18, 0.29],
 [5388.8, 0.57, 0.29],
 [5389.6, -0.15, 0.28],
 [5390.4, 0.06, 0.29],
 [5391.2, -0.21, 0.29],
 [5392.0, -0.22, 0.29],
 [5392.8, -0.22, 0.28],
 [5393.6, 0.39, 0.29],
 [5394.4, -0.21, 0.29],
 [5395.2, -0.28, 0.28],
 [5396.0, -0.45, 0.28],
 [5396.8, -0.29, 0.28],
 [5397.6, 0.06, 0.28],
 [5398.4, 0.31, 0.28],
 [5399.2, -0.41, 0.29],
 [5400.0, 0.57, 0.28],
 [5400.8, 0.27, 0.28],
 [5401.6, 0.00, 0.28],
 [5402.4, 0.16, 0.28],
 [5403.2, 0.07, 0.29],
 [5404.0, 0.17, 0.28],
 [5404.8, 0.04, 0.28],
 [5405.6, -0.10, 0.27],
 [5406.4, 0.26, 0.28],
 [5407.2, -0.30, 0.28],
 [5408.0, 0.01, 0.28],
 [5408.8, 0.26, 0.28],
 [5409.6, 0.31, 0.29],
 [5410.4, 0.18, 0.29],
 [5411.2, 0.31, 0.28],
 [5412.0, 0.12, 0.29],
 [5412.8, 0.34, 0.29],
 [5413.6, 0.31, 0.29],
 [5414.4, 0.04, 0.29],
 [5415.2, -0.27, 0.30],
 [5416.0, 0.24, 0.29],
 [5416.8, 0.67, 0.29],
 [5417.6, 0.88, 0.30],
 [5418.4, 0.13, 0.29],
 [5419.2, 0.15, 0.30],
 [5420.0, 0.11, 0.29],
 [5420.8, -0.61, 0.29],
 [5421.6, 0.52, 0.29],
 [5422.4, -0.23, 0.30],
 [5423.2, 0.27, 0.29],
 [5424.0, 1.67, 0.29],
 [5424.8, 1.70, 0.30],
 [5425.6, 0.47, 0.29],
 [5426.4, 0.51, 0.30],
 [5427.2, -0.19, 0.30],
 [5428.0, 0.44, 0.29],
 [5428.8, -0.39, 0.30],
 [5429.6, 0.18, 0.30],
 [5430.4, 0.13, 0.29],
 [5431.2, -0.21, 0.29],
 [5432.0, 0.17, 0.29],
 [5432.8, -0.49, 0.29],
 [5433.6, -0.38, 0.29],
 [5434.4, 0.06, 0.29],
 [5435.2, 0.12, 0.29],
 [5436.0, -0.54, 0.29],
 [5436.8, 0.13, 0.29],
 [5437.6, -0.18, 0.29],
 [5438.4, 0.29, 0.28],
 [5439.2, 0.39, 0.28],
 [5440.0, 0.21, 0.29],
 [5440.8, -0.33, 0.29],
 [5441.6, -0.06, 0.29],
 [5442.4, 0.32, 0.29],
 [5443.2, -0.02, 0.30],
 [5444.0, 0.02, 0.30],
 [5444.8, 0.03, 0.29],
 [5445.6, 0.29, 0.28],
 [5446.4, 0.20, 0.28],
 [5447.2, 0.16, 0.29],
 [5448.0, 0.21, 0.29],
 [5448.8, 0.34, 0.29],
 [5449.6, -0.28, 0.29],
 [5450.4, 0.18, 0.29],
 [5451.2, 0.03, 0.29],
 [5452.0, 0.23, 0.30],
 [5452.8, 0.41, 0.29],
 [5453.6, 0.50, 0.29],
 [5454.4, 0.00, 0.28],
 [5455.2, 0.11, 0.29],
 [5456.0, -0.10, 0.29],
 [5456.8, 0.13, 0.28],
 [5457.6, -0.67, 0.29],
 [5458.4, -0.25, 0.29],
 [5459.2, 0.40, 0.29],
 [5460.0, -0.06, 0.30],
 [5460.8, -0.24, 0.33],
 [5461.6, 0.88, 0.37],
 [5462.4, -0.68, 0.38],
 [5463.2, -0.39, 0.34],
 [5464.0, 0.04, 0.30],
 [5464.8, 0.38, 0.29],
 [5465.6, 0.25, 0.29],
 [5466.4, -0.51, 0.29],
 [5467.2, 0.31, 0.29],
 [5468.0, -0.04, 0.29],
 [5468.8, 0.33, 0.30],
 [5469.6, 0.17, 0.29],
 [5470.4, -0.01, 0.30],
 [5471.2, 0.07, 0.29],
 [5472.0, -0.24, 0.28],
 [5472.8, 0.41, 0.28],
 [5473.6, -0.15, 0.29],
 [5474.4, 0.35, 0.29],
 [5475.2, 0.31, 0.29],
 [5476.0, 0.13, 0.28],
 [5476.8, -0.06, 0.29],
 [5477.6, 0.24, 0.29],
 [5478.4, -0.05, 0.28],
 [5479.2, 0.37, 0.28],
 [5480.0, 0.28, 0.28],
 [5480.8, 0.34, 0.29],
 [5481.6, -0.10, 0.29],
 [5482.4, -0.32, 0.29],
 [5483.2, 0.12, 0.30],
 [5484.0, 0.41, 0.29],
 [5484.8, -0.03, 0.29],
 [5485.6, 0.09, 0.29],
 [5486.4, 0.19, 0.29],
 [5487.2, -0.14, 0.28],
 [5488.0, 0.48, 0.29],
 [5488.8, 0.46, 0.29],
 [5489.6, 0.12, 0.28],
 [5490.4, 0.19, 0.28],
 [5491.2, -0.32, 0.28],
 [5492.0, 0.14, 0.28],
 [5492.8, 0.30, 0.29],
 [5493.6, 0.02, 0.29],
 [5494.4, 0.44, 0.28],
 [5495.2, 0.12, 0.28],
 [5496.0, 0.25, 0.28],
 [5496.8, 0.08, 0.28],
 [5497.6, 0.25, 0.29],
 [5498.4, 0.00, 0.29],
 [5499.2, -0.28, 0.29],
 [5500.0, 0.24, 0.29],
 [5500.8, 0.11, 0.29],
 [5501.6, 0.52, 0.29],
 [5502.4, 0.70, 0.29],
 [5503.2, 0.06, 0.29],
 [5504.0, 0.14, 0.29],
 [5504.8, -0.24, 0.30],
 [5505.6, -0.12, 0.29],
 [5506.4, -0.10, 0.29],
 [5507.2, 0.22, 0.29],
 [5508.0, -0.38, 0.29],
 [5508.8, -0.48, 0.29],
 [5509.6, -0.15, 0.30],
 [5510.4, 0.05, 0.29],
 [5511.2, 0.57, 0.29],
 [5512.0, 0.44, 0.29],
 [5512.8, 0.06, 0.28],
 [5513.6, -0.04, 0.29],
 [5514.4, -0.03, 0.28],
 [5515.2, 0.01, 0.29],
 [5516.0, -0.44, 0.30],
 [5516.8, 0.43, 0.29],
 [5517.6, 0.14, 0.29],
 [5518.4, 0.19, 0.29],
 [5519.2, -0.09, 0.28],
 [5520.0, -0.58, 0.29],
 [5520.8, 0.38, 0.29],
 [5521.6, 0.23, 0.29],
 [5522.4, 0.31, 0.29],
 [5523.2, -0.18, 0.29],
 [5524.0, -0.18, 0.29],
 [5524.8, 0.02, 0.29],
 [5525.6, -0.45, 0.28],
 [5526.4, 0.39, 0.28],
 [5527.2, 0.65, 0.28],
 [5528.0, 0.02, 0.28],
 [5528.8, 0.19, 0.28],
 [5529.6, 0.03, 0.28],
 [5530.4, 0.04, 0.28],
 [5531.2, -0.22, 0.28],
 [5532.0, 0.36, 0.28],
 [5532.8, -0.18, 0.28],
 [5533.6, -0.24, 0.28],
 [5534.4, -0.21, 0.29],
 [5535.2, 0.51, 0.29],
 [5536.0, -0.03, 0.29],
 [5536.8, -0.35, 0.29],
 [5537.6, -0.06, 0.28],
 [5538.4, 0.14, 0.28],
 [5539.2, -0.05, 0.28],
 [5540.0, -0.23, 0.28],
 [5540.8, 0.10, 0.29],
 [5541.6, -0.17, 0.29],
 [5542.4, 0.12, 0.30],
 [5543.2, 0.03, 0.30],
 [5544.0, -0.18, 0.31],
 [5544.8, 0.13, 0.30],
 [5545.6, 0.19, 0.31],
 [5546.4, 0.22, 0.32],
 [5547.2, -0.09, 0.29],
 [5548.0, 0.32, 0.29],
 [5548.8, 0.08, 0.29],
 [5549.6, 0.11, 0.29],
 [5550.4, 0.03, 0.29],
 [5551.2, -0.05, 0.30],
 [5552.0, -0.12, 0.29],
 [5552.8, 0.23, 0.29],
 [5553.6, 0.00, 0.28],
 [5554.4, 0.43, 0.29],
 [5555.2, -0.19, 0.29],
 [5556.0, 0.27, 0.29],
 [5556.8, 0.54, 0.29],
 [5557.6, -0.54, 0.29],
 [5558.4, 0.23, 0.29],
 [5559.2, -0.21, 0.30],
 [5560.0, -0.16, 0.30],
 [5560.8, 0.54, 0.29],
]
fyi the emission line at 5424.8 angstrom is [O III] 5007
